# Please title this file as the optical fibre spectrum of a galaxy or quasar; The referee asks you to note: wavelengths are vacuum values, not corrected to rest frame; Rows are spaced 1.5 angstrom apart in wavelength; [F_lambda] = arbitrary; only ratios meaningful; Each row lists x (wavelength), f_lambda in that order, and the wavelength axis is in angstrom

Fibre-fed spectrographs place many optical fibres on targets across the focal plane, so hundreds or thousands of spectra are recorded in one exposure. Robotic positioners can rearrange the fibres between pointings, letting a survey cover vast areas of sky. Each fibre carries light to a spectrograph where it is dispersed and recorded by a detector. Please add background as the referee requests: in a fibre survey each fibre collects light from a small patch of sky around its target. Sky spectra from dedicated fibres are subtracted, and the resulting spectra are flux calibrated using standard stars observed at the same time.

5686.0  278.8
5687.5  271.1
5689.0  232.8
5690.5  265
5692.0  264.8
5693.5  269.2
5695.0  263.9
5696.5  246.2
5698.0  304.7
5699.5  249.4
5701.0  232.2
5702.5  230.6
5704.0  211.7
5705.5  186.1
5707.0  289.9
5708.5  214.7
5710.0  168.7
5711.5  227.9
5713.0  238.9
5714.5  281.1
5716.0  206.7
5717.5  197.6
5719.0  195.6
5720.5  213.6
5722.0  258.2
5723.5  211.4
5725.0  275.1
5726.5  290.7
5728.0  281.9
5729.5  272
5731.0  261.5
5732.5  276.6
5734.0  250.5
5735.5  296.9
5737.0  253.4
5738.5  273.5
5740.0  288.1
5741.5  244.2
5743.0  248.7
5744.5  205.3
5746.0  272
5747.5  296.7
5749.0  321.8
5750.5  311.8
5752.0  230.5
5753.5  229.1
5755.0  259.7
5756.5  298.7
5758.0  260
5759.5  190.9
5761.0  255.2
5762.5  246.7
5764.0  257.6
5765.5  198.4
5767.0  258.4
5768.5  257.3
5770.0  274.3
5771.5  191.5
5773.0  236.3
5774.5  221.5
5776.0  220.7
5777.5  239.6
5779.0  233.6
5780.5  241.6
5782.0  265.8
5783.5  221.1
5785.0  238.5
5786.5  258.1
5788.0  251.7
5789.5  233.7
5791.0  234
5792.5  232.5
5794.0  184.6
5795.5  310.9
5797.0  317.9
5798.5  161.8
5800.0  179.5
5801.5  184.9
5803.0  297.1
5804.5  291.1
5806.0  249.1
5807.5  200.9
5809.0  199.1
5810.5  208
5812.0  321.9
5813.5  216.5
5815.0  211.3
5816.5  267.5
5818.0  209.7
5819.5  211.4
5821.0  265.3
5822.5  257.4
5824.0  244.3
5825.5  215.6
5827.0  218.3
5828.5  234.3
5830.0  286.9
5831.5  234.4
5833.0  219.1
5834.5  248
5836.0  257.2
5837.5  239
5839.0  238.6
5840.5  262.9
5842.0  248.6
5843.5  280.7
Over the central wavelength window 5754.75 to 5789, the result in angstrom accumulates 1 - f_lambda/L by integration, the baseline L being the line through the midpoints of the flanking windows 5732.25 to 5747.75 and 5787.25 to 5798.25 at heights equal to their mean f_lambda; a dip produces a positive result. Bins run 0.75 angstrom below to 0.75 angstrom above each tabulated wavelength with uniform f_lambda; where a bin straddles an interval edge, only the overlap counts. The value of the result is 1.6 angstrom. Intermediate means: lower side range 263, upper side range 248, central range 242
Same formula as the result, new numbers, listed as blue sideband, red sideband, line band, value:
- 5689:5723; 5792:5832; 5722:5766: -4.4 angstrom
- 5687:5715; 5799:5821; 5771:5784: 0.3 angstrom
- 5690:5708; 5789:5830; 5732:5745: -0.8 angstrom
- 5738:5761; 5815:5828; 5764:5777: 1.0 angstrom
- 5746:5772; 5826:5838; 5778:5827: 2.0 angstrom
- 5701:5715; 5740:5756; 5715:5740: -0.7 angstrom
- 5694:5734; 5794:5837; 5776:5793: 0.0 angstrom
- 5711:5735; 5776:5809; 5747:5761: -1.3 angstrom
